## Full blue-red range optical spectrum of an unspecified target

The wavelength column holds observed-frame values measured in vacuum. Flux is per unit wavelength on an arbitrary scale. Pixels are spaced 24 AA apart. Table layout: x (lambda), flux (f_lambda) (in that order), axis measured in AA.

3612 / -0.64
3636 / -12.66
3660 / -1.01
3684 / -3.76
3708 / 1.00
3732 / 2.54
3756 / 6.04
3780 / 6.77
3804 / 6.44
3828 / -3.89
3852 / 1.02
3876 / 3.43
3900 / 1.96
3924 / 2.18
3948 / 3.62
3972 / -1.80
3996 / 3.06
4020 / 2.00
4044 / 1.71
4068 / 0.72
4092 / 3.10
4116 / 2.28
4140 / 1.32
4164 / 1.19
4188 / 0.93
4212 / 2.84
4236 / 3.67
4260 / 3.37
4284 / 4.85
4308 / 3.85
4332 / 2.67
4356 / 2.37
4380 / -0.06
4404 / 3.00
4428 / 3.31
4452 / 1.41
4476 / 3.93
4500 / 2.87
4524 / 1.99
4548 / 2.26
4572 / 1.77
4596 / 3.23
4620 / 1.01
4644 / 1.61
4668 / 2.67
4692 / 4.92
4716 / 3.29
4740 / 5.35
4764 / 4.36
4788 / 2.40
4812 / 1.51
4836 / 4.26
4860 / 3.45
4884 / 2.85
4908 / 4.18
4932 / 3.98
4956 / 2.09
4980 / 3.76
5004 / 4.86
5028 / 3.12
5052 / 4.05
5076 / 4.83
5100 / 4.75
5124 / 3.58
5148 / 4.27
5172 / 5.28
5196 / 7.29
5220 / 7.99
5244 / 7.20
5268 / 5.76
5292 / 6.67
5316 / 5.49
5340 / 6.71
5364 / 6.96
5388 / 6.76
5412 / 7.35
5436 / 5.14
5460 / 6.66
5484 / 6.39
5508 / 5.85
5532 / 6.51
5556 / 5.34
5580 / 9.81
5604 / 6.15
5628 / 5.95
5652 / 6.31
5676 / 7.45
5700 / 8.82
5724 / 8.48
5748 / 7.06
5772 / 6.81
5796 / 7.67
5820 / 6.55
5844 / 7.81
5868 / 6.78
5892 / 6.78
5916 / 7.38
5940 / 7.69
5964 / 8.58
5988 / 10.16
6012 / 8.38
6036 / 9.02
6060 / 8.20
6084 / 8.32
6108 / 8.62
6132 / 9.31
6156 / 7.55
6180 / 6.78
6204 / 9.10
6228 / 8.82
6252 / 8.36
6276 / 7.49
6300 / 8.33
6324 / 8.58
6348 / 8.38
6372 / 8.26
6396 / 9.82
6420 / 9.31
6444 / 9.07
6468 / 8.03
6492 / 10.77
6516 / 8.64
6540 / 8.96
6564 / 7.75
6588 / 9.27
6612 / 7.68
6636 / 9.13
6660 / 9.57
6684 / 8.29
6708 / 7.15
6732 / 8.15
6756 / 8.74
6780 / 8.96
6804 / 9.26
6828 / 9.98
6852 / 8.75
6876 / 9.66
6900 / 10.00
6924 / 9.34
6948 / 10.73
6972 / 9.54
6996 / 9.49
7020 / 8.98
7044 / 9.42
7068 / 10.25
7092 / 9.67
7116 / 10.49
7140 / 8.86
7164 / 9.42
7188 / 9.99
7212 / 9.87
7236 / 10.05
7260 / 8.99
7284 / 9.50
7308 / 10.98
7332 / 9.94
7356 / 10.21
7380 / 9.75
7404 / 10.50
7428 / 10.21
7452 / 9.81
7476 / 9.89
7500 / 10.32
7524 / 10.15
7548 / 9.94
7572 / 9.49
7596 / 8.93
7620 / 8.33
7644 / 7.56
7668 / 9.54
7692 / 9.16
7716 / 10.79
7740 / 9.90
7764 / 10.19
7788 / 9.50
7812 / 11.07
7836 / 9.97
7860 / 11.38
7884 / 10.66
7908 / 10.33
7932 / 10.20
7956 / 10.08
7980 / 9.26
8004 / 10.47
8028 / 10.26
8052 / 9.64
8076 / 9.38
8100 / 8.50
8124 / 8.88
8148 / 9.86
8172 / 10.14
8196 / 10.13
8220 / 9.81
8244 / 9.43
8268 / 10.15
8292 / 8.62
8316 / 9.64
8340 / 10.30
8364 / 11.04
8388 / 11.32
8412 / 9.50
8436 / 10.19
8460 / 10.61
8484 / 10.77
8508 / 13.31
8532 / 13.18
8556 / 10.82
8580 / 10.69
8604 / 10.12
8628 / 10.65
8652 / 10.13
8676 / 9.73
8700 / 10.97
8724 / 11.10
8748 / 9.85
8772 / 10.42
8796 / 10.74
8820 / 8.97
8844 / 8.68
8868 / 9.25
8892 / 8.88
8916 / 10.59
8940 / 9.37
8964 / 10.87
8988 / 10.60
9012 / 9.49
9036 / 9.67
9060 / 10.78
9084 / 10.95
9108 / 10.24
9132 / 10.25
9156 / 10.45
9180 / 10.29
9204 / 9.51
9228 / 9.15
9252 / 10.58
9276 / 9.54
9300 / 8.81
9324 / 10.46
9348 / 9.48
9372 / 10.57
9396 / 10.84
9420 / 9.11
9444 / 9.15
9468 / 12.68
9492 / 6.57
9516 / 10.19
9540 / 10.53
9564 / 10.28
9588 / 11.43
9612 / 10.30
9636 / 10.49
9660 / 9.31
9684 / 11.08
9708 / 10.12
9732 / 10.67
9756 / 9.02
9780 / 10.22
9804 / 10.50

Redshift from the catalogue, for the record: 0.30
